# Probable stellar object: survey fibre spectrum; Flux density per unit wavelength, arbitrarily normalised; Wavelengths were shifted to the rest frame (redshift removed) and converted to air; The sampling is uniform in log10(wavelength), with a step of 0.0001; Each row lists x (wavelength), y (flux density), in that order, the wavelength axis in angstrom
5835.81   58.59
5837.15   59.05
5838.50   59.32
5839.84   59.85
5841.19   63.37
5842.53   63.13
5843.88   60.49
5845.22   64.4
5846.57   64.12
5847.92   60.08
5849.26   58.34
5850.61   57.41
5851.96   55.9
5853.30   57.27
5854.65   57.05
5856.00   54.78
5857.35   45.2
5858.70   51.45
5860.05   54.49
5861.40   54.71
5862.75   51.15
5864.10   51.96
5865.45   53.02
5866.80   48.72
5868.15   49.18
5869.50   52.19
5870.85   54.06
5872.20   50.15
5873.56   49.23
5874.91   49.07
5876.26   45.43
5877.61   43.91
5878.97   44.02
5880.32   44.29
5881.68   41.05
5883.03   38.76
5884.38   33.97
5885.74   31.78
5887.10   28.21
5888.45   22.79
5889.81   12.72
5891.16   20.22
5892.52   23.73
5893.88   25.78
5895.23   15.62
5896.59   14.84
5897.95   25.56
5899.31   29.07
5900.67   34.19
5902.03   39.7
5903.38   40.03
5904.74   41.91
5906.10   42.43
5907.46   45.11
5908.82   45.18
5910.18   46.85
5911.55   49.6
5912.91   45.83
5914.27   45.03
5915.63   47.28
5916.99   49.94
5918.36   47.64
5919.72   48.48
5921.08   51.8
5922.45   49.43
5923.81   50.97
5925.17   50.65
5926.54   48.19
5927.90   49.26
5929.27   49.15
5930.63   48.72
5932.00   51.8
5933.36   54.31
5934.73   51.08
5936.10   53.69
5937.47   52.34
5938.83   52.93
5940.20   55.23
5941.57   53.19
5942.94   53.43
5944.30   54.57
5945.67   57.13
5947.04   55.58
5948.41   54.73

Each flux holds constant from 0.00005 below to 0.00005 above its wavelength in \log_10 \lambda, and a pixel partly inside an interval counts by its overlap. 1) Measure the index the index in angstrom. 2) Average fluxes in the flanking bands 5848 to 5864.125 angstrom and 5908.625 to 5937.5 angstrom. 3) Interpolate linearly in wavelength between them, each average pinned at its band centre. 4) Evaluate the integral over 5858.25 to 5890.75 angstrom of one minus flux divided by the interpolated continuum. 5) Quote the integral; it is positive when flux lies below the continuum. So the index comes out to 5.8 angstrom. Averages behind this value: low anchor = 54.4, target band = 43.8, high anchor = 49.4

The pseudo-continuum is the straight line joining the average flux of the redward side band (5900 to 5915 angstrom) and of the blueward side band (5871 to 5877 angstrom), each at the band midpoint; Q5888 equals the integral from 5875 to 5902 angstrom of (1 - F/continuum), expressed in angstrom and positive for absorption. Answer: 9.1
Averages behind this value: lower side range 48.9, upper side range 43.3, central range 30.9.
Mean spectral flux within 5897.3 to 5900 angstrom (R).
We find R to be 27.3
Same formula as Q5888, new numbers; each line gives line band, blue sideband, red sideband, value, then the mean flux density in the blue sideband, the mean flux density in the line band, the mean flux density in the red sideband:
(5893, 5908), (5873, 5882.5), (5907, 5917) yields 4.62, 45.2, 32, 46.7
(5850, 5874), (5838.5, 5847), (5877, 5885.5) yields -0.69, 62.3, 52.7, 40.5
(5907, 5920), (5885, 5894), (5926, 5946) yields -2.99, 23.5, 47.1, 52.3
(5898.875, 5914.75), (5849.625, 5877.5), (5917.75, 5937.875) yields 2.72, 52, 42.2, 50.5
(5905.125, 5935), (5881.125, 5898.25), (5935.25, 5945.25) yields -4.46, 25.7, 48.5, 53.7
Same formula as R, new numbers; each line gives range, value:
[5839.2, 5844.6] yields 61.8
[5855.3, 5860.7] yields 51.4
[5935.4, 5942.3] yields 53.4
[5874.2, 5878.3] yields 46.2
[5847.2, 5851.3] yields 58.6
